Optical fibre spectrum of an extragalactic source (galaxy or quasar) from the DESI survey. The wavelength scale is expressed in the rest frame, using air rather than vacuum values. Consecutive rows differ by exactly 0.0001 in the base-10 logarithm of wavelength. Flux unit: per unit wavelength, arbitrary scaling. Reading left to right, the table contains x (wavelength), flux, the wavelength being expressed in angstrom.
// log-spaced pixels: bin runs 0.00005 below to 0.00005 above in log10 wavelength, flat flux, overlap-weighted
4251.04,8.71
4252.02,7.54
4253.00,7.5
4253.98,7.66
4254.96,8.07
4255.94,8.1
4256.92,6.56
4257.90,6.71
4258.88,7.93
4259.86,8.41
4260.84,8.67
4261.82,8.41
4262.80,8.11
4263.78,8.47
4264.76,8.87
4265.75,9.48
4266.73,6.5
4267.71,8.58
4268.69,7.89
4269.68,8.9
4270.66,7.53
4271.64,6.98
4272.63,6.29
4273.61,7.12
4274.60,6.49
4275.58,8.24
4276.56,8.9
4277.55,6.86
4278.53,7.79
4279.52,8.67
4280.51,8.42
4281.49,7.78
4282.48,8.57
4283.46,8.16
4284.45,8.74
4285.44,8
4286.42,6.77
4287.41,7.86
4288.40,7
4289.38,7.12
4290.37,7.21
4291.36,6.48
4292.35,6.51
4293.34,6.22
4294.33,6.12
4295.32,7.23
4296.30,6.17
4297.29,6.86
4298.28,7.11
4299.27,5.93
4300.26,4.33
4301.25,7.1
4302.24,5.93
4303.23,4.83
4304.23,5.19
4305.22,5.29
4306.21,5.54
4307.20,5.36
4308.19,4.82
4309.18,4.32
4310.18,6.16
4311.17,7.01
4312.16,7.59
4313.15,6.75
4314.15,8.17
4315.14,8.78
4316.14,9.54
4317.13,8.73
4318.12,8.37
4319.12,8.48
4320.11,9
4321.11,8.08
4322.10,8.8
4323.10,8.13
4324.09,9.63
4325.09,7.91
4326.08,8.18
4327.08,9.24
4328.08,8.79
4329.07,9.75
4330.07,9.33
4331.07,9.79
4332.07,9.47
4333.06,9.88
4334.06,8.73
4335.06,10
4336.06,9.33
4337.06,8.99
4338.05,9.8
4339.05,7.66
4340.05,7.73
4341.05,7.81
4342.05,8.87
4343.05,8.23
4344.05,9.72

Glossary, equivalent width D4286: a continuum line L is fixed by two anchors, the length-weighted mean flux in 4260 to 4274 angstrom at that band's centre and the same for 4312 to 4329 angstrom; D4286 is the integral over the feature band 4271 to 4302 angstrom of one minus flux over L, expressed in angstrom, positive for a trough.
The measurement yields 3.8 angstrom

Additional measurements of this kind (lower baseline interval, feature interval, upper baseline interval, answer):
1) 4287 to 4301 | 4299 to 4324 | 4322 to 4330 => 2.96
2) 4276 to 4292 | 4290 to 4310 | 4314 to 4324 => 5.48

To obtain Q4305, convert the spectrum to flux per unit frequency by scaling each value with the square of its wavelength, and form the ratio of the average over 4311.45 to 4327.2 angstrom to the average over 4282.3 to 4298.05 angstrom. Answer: 1.19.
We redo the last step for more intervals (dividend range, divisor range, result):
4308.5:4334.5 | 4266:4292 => 1.12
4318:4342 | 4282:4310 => 1.40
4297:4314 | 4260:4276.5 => 0.76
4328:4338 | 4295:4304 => 1.57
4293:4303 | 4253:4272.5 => 0.80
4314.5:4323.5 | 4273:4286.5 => 1.11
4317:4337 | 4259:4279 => 1.16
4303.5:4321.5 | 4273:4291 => 0.92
